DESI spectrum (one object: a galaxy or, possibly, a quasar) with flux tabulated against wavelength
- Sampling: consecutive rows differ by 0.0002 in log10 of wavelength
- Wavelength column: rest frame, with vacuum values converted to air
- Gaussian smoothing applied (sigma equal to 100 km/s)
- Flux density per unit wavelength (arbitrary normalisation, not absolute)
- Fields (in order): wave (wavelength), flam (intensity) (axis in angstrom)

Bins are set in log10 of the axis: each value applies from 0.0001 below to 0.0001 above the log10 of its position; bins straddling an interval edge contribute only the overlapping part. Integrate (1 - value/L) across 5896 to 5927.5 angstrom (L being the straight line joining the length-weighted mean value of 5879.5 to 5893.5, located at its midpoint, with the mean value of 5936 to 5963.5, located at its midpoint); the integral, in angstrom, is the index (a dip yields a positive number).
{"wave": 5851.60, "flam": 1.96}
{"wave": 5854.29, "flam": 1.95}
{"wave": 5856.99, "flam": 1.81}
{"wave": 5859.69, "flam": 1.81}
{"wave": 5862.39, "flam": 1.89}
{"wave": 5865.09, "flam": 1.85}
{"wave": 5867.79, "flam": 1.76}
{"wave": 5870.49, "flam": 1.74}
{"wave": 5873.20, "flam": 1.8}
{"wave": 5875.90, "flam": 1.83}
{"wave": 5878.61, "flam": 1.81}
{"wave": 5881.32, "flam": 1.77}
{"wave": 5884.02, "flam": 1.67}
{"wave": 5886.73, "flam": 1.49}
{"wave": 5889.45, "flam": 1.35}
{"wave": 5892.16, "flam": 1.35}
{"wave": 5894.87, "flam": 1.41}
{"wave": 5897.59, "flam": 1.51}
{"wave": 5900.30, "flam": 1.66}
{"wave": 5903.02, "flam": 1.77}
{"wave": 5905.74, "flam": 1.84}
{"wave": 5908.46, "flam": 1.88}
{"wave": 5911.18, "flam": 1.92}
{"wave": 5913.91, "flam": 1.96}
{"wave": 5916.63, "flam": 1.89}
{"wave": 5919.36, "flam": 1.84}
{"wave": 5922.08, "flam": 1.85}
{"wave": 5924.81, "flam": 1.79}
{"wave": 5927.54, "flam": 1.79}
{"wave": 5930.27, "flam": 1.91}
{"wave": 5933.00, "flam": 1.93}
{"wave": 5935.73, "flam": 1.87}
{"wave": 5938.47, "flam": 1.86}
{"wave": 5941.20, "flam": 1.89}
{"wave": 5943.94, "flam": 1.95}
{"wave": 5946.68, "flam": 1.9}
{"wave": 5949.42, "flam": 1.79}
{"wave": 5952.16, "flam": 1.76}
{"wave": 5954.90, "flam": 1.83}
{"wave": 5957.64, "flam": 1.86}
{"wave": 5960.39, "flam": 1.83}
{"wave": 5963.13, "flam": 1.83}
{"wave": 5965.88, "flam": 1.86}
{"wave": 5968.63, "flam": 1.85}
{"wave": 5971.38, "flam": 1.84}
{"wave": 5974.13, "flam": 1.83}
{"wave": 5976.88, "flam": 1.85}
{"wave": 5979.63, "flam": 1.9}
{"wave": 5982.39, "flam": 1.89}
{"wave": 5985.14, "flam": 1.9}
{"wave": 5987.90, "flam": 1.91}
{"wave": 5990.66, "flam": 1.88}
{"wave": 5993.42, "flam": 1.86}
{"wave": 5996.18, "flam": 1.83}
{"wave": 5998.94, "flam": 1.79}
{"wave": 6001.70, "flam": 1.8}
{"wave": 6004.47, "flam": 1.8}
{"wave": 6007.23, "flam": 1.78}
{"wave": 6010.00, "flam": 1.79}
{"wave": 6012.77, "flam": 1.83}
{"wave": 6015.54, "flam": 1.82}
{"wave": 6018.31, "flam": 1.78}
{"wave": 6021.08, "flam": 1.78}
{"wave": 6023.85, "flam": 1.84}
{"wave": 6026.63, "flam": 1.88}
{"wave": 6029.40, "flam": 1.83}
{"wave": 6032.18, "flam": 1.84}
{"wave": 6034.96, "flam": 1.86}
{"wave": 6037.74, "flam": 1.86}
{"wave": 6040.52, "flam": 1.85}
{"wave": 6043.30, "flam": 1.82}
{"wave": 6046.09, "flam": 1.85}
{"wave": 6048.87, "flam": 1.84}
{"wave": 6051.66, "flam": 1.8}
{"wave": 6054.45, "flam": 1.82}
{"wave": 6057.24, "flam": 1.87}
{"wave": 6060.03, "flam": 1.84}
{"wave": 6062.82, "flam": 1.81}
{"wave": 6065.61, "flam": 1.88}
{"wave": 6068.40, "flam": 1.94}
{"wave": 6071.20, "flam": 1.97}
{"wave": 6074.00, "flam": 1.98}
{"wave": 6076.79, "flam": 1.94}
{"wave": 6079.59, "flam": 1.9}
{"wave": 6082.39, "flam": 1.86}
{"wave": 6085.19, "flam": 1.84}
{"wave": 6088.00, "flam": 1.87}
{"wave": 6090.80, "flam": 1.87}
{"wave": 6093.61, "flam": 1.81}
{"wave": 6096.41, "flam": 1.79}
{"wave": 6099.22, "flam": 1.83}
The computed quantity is -2.7 angstrom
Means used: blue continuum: 1.54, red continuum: 1.85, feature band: 1.81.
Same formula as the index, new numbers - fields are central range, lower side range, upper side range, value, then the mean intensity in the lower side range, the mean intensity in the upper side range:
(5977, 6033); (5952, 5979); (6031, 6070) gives 0.22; 1.84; 1.85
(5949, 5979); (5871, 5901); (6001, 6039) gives -1.76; 1.61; 1.82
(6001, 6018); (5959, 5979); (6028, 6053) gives 0.36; 1.84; 1.84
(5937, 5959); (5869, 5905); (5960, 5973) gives -0.76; 1.63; 1.84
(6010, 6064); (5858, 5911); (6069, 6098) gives 0.27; 1.7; 1.88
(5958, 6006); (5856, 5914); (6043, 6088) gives -1.32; 1.72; 1.87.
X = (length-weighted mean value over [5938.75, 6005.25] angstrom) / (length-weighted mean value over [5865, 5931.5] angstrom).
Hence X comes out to 1.07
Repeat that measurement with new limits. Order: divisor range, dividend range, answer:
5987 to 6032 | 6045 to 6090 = 1.03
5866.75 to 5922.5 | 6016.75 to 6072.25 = 1.08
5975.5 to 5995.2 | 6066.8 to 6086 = 1.02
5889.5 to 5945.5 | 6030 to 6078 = 1.05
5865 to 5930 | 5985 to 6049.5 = 1.06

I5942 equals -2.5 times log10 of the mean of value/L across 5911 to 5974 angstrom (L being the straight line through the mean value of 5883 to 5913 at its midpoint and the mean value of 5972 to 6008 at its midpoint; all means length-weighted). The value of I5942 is -0.076 mag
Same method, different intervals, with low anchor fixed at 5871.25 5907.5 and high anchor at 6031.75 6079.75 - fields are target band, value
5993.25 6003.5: -0.014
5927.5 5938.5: -0.111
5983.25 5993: -0.069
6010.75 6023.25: 0.007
